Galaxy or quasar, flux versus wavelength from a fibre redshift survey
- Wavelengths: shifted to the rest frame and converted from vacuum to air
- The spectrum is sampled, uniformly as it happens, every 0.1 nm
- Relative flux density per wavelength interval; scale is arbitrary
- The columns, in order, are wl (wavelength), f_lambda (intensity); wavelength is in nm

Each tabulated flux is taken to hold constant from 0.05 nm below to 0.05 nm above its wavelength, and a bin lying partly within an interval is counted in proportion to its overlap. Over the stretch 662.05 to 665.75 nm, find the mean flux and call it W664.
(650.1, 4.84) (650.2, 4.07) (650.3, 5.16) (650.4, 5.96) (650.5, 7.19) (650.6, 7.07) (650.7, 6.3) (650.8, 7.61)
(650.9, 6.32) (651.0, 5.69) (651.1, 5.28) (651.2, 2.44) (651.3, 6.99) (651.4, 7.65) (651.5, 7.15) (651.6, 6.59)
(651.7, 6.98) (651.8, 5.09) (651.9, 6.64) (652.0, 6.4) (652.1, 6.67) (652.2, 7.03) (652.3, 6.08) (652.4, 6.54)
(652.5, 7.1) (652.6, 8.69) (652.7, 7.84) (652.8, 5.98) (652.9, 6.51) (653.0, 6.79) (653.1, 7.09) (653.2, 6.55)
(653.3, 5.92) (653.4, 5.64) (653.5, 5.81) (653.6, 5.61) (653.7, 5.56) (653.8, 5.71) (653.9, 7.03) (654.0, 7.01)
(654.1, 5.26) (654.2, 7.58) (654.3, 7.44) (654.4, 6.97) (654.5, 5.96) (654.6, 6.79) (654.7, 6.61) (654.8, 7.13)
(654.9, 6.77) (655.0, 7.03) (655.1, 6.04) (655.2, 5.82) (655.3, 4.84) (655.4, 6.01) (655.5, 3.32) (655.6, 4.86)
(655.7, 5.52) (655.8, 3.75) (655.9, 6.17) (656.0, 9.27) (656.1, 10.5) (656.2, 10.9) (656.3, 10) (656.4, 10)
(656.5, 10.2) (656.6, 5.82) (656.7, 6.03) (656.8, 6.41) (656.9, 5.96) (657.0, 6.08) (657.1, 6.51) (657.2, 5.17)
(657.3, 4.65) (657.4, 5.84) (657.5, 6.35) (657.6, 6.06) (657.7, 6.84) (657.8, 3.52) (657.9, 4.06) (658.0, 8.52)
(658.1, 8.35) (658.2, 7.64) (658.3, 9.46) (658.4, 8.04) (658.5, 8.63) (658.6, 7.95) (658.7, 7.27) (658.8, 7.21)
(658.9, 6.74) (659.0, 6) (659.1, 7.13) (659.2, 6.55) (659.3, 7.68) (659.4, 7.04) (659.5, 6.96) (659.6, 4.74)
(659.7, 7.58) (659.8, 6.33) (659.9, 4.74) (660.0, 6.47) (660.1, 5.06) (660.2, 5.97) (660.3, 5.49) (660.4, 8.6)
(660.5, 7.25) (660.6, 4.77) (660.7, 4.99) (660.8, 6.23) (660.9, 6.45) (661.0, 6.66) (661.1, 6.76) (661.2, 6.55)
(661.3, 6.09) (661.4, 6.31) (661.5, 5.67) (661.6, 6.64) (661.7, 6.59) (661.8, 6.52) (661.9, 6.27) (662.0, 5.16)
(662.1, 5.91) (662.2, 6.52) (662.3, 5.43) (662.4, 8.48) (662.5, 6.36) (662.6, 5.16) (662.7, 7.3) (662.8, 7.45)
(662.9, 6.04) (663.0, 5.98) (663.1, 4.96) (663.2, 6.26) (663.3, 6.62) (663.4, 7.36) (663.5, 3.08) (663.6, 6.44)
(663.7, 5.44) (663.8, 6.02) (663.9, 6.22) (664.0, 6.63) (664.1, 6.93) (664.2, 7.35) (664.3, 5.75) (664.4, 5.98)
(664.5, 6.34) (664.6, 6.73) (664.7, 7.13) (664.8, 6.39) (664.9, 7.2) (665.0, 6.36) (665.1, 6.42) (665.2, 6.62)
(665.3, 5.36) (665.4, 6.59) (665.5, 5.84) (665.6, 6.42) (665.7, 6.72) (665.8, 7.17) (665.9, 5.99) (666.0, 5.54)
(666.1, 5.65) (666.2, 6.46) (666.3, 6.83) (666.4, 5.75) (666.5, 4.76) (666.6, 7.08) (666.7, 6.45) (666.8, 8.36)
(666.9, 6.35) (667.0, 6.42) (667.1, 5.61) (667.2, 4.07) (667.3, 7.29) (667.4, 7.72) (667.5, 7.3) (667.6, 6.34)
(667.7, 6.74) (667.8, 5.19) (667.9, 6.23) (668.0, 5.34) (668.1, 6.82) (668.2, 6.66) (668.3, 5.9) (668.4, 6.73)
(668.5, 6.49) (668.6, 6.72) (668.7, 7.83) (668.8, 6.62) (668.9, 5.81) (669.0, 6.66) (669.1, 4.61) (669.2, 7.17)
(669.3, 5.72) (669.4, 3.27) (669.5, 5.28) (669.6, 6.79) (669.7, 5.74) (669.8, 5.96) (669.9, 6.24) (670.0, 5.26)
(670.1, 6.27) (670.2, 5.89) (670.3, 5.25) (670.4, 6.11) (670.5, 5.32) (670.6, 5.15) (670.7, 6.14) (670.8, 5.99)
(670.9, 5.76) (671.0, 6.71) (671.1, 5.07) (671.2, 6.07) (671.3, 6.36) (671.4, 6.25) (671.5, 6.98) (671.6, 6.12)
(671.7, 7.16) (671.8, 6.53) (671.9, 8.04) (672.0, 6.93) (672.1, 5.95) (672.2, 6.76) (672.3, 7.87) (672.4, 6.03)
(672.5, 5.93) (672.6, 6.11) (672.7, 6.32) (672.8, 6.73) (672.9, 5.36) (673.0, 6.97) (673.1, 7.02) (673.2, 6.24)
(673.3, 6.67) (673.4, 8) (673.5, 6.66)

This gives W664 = 6.32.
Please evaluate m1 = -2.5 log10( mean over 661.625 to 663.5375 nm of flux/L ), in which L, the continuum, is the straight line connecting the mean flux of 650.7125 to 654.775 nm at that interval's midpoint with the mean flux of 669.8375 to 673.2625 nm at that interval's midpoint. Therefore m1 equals 0.03 mag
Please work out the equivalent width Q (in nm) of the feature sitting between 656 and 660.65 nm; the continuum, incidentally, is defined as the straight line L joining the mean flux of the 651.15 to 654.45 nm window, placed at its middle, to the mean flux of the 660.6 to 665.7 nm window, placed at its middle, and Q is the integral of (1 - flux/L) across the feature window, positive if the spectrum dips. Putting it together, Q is -0.43 nm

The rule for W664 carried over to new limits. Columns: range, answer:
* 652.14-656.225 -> 6.54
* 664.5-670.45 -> 6.24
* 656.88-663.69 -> 6.4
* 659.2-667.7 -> 6.32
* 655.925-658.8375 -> 7.34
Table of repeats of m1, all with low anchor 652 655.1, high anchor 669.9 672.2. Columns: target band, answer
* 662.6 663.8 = 0.056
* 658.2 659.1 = -0.177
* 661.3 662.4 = 0.033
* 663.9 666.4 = -0.017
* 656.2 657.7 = -0.065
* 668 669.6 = 0.013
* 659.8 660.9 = 0.077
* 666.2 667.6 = -0.032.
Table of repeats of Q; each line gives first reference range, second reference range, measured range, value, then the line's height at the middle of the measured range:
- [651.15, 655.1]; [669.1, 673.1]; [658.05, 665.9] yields -0.21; 6.33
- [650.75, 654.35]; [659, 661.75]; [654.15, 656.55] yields -0.24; 6.41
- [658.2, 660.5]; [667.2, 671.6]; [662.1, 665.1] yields 0.11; 6.58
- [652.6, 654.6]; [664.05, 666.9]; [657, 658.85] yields -0.08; 6.48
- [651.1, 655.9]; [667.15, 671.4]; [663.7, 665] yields -0.08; 6.13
